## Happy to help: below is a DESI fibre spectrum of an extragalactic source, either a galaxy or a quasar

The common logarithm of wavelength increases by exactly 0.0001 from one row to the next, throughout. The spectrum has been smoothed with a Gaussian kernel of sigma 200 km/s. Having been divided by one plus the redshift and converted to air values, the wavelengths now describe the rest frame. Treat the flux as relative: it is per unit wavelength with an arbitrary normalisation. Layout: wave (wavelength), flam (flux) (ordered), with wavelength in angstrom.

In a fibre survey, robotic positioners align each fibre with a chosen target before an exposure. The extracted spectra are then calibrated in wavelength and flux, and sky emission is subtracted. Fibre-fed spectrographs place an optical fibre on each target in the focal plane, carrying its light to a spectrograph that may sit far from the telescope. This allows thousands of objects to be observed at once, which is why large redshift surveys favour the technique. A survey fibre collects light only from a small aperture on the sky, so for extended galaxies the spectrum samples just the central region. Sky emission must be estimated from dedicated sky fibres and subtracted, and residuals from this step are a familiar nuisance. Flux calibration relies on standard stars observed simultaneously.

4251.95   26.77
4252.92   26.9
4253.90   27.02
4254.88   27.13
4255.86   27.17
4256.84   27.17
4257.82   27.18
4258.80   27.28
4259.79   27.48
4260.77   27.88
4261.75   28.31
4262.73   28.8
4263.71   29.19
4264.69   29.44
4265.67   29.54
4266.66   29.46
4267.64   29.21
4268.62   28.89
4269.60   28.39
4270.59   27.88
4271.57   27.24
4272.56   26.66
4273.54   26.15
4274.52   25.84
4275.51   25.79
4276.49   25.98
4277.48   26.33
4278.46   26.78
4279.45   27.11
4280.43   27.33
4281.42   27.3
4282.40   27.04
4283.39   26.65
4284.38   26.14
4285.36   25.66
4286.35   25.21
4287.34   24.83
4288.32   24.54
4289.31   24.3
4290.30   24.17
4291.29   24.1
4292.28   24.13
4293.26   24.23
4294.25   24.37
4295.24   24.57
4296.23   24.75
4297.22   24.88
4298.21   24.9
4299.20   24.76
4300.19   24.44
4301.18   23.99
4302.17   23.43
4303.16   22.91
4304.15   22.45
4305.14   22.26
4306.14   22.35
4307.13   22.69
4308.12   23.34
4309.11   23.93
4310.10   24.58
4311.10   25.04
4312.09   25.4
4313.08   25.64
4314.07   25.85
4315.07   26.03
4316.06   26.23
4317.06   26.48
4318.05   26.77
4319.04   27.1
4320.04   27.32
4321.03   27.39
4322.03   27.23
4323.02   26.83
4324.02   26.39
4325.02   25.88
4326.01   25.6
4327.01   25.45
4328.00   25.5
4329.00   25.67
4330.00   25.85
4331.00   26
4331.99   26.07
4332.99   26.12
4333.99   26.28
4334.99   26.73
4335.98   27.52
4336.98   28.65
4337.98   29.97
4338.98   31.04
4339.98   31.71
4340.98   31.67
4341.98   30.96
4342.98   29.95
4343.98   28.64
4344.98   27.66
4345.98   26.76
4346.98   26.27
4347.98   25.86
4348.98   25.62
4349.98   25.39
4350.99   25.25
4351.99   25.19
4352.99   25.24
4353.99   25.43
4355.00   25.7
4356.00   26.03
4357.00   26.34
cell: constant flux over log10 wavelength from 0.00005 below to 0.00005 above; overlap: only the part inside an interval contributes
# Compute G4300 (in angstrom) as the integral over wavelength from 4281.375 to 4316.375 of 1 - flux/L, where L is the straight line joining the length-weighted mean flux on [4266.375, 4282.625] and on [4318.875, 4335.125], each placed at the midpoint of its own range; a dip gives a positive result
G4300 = 2.9 angstrom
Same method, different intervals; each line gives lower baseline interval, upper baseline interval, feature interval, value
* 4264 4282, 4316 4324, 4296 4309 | 1.7 angstrom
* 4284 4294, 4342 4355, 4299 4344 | -0.8 angstrom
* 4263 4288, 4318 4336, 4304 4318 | 1.1 angstrom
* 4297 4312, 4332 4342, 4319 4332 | 0.3 angstrom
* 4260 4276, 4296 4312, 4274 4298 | 0.4 angstrom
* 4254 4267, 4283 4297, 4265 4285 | -0.6 angstrom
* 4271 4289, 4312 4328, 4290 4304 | 1.1 angstrom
